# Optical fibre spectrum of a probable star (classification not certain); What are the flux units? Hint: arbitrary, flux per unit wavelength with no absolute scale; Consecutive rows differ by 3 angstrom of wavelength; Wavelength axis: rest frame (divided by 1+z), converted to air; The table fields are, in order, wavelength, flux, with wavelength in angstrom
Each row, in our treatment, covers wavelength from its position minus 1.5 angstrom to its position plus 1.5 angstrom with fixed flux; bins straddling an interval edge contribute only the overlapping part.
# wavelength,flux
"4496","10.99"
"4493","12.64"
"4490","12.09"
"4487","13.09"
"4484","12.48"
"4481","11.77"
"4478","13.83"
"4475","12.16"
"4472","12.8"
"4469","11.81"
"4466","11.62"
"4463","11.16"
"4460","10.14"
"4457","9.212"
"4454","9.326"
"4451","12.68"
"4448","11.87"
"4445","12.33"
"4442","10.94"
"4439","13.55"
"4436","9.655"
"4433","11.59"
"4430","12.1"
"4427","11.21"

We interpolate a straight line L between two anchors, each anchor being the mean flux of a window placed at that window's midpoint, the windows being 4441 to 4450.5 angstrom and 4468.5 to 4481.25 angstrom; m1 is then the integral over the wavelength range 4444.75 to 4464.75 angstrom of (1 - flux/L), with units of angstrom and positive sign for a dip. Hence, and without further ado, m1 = 2.0 angstrom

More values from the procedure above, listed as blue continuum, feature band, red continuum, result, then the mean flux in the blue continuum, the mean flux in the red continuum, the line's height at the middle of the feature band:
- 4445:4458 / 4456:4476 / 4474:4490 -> 0.8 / 11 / 12.6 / 11.8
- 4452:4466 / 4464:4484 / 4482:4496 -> -1.8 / 10.2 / 12.4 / 11.3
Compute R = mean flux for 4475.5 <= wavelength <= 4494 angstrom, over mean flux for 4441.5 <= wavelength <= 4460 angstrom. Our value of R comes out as 1.1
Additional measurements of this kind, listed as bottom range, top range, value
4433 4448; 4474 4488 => 1.09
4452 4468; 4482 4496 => 1.19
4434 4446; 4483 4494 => 1.09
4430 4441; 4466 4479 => 1.07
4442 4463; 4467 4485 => 1.14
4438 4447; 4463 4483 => 1.01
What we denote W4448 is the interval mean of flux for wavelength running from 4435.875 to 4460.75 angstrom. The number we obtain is 11.2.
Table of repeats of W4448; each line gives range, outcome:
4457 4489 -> 12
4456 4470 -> 10.8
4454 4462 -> 9.7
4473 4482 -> 12.6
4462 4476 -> 11.9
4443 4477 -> 11.4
